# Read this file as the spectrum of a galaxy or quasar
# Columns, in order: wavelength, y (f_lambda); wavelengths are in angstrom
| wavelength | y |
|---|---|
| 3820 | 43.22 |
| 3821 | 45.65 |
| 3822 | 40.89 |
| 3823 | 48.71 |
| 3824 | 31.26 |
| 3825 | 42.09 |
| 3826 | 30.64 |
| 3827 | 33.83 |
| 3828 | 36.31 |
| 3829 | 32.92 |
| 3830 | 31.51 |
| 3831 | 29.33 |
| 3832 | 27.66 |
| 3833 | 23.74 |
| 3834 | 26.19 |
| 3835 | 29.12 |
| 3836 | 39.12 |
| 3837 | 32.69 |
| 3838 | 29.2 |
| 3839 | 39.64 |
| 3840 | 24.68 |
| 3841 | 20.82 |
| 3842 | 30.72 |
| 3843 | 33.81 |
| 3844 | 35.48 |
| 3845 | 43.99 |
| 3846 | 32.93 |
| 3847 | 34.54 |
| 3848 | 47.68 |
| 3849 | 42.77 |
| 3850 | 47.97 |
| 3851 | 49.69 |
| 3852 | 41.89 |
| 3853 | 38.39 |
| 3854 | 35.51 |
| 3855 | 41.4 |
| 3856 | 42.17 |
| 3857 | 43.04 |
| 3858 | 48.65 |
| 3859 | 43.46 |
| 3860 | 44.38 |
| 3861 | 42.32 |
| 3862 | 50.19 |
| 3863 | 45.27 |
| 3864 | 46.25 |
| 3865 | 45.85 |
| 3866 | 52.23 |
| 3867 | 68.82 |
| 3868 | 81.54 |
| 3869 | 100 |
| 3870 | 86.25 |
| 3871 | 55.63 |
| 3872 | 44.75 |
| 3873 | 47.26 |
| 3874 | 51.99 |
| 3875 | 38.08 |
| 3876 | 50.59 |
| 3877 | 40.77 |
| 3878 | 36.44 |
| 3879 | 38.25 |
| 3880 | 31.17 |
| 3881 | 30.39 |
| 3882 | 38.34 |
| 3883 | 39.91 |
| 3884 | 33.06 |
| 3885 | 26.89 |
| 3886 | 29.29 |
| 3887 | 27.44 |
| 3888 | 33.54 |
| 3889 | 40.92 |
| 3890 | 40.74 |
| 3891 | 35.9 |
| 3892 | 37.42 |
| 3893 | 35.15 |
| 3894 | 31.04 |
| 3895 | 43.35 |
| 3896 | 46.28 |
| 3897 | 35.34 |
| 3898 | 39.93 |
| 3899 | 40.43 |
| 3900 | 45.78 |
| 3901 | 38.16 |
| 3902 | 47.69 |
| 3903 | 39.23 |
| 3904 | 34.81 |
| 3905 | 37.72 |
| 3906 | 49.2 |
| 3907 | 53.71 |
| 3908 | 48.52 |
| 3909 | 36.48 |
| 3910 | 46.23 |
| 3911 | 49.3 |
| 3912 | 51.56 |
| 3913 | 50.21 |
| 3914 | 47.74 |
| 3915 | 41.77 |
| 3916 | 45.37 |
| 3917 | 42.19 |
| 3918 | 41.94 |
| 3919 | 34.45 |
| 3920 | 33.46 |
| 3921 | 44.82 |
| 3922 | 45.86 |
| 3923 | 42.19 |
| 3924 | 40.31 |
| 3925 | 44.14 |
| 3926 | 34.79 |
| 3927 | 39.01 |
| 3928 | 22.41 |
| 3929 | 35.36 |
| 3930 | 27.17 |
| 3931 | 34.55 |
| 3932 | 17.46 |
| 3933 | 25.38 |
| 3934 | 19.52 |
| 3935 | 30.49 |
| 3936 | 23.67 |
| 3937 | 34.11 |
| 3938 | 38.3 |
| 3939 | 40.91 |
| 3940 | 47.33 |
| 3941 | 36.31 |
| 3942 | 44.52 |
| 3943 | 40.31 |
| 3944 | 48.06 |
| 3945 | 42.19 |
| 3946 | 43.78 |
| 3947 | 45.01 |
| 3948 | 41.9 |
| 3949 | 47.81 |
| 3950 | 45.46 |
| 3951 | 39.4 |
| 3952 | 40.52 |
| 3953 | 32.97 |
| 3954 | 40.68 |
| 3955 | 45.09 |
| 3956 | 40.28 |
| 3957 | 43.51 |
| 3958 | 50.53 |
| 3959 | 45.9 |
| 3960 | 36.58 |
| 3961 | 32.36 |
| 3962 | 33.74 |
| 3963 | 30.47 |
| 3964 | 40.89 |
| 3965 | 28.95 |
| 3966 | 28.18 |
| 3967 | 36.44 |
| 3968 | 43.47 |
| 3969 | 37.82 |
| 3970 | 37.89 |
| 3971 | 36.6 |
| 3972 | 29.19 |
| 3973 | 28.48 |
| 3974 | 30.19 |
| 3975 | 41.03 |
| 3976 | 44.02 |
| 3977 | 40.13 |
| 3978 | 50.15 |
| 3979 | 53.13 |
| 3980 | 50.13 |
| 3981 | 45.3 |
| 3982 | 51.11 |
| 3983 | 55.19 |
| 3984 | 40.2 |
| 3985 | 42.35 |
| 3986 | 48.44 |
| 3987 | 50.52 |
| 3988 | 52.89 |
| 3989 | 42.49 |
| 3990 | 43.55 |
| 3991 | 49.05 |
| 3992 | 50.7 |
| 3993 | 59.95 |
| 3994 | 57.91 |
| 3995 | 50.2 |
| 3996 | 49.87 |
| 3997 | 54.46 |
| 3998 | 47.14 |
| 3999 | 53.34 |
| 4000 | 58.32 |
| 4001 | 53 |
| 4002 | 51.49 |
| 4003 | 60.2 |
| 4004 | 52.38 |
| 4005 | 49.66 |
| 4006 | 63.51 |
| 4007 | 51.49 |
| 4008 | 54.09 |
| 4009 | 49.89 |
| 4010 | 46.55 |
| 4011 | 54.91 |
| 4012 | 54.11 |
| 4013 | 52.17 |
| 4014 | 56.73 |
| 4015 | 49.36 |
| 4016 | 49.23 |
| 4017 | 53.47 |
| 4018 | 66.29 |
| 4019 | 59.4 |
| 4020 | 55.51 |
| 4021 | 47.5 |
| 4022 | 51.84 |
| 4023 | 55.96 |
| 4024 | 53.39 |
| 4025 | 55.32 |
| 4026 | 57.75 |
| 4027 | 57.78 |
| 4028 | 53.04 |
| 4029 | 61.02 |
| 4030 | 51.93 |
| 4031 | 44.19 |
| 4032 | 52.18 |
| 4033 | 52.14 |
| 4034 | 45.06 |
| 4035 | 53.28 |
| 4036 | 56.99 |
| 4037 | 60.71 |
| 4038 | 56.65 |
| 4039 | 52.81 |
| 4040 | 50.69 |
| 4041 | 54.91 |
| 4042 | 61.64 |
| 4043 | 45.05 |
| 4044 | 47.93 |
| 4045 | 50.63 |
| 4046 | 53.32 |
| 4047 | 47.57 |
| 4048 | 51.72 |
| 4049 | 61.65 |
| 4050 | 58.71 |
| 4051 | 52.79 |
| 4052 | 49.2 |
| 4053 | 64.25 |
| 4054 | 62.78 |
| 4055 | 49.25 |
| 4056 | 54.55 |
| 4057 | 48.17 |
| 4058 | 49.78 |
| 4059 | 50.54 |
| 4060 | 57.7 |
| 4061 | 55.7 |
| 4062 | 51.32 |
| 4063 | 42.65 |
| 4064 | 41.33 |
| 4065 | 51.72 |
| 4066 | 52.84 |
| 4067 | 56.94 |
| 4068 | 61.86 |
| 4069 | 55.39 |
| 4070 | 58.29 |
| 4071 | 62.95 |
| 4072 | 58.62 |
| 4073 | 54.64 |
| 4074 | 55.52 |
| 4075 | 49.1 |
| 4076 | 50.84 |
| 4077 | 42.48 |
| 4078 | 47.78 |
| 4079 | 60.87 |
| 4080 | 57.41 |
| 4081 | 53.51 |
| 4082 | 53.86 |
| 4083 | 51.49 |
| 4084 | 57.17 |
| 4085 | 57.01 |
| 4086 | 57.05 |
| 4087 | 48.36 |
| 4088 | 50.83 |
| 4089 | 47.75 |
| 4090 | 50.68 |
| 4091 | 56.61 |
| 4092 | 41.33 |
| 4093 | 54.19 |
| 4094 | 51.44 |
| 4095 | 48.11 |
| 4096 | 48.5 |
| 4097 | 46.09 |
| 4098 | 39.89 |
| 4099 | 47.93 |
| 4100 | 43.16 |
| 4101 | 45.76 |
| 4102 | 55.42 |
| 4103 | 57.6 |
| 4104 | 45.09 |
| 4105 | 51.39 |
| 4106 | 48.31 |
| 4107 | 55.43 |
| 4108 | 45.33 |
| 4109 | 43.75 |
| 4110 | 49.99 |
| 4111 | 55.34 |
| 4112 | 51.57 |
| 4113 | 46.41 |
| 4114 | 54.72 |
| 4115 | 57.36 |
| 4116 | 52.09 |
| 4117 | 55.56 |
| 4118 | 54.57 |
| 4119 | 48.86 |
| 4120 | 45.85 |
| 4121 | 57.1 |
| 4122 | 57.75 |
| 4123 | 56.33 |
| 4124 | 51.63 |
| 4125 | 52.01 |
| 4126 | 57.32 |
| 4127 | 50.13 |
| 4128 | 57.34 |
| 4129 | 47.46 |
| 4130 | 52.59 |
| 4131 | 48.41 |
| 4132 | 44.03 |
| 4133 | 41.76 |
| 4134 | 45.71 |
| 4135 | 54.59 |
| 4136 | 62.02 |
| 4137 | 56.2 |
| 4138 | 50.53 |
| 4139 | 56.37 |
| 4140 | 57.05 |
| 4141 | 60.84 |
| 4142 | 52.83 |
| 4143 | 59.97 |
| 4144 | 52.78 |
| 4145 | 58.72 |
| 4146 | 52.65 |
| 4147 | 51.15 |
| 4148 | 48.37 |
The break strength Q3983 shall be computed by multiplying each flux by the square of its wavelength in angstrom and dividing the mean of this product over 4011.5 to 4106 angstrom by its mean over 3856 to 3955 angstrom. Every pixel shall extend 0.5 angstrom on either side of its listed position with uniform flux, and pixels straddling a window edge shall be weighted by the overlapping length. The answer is 1.36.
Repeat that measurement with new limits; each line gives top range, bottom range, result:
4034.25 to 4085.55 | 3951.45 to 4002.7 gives 1.27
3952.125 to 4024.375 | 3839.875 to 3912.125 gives 1.16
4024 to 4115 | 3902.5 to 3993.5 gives 1.37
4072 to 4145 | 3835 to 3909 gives 1.38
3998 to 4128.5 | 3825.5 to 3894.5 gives 1.44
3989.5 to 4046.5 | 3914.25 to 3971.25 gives 1.46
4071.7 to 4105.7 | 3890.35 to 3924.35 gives 1.33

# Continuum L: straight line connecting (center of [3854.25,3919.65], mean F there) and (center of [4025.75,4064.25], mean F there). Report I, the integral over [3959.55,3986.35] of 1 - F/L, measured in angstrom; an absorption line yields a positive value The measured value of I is 5.17 angstrom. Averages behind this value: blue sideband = 44.3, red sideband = 53.1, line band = 39.7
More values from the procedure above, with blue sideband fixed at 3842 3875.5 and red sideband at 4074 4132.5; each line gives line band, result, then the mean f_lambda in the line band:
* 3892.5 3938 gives 9.4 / 38.8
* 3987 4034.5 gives -2.7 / 53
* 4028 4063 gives -1.9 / 53.3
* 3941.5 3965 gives 3.9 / 41.1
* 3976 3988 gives 0.4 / 47.9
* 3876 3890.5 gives 4.0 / 35.3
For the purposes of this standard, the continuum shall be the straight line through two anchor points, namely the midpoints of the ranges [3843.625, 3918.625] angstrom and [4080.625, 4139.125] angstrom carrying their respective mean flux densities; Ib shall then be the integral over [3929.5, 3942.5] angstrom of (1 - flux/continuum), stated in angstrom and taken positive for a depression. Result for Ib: 3.8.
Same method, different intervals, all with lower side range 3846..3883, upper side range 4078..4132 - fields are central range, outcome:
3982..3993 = 0.29 angstrom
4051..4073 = -1.44 angstrom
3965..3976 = 3.17 angstrom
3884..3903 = 4.19 angstrom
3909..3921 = 1.15 angstrom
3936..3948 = 1.89 angstrom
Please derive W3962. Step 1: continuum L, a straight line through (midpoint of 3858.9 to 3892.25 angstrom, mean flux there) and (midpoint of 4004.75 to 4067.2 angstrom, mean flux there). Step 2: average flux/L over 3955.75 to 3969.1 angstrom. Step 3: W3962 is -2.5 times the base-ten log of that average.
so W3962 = 0.30 mag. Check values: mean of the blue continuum 45.8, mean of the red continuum 53.4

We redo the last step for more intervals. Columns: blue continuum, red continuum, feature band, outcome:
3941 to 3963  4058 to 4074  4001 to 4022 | -0.12 mag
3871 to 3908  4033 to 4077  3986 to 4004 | -0.08 mag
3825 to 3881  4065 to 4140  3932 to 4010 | 0.08 mag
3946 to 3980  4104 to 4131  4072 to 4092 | -0.08 mag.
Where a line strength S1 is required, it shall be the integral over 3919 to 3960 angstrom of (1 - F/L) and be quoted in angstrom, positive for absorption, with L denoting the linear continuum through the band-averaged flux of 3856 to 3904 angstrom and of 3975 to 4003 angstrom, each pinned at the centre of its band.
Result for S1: 7.8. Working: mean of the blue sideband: 44.3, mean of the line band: 38.3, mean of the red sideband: 49.8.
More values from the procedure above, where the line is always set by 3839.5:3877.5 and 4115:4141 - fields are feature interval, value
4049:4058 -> -0.7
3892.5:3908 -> 2.0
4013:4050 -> -2.3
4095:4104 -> 0.7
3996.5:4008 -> -1.0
